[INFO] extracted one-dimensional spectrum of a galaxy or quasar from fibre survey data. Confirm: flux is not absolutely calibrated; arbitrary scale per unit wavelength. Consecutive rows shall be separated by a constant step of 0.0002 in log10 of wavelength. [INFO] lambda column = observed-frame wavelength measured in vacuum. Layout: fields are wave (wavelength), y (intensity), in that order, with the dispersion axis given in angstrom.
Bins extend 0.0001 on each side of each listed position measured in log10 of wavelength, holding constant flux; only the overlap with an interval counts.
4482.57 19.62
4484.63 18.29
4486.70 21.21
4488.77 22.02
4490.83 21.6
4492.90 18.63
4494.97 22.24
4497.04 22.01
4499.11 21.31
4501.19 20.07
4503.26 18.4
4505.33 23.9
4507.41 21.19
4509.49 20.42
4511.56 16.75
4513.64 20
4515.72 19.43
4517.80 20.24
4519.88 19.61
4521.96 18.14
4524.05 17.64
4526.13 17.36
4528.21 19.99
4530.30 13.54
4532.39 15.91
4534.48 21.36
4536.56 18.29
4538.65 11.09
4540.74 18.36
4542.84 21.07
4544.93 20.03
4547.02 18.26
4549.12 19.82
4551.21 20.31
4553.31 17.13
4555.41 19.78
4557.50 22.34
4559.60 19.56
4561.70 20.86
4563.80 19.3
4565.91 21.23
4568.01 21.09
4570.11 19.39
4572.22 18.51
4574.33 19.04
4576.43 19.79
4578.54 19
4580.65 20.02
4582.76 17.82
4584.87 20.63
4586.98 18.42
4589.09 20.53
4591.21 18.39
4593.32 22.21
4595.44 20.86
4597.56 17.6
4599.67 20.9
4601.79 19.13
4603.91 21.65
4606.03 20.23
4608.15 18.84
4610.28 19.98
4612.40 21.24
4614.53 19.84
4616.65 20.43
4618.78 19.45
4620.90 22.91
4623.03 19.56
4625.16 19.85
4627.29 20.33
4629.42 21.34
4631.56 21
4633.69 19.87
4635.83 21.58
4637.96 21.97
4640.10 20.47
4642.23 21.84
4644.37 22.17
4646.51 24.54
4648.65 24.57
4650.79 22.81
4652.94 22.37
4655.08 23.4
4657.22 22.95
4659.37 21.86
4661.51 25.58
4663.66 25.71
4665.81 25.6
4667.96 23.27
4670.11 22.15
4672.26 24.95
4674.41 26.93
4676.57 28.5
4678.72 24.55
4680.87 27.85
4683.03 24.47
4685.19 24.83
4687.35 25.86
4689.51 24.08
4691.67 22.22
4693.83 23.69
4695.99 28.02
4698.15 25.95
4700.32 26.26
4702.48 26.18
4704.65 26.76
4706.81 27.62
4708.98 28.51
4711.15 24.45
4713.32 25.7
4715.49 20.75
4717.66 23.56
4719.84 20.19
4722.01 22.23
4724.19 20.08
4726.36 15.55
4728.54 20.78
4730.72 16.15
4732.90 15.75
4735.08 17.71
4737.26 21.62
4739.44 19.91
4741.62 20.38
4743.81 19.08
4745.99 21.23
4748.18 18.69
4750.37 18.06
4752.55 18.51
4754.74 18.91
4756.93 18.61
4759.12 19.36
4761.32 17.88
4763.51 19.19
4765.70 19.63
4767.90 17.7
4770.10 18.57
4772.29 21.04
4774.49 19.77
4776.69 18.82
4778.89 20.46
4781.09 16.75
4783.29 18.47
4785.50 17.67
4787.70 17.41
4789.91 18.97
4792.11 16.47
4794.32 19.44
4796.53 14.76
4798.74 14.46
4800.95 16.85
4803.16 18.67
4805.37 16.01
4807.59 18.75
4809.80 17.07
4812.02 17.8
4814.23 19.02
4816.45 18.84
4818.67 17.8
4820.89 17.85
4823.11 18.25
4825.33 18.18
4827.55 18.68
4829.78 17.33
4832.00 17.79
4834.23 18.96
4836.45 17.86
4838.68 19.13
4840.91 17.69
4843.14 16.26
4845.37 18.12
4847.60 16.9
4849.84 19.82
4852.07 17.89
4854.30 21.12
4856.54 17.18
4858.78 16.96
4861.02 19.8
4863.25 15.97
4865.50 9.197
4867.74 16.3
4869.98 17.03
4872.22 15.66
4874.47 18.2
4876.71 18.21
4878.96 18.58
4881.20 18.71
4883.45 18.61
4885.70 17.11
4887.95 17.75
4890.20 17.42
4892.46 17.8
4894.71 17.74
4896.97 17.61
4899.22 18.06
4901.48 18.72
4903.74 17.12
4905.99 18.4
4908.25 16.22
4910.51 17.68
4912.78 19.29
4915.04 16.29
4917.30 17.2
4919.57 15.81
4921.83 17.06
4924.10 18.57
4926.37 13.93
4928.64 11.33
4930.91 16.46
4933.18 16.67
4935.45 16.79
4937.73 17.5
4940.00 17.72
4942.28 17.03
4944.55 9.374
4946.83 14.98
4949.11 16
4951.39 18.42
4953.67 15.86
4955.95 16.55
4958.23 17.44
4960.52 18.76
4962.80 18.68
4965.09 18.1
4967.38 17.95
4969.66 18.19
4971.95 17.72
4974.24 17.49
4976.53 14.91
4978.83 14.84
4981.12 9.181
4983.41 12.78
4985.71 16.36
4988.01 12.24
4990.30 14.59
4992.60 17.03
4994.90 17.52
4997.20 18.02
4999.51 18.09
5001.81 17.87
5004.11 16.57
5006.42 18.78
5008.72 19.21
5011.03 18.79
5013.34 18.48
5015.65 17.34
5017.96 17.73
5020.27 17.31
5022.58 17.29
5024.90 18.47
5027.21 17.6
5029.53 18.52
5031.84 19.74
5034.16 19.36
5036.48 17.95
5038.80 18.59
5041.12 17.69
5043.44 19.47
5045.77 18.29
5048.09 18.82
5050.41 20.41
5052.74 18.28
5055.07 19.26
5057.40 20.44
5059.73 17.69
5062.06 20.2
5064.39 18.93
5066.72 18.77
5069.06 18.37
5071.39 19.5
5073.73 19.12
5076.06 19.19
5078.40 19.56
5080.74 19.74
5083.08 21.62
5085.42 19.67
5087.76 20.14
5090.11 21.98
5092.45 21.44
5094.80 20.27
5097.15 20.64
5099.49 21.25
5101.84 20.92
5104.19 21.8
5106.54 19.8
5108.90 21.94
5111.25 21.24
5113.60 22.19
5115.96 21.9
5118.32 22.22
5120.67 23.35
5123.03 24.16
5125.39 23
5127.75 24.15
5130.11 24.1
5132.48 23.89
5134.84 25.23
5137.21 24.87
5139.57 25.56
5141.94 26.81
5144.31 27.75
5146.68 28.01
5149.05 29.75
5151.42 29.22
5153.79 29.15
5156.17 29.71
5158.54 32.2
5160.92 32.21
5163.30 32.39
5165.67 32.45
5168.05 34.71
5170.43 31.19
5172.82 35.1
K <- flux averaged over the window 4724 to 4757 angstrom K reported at 18.8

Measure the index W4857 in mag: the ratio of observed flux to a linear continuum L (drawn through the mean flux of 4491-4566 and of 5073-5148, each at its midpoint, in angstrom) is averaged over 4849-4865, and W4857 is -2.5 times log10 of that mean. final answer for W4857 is 0.172 mag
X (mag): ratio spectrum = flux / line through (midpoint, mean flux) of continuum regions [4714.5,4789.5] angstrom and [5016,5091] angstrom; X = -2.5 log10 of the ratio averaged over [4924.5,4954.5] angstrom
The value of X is 0.22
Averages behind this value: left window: 19.1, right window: 19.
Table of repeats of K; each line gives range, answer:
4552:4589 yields 19.7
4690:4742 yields 22.5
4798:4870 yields 17.6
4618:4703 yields 23.5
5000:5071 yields 18.5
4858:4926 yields 17.3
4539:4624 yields 19.8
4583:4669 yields 21.4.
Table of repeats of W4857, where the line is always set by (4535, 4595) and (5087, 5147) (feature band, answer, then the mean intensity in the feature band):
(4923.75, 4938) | 0.36 mag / 15.6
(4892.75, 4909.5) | 0.21 mag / 17.7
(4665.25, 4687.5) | -0.25 mag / 25.3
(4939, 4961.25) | 0.33 mag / 16.2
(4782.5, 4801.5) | 0.21 mag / 17.1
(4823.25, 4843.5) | 0.17 mag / 18.1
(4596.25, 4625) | -0.02 mag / 20.1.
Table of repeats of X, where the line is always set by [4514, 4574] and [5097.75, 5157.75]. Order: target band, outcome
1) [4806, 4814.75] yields 0.19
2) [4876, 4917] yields 0.24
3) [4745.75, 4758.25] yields 0.11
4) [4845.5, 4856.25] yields 0.17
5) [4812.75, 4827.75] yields 0.18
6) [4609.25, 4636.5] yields -0.05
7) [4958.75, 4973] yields 0.25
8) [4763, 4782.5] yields 0.11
